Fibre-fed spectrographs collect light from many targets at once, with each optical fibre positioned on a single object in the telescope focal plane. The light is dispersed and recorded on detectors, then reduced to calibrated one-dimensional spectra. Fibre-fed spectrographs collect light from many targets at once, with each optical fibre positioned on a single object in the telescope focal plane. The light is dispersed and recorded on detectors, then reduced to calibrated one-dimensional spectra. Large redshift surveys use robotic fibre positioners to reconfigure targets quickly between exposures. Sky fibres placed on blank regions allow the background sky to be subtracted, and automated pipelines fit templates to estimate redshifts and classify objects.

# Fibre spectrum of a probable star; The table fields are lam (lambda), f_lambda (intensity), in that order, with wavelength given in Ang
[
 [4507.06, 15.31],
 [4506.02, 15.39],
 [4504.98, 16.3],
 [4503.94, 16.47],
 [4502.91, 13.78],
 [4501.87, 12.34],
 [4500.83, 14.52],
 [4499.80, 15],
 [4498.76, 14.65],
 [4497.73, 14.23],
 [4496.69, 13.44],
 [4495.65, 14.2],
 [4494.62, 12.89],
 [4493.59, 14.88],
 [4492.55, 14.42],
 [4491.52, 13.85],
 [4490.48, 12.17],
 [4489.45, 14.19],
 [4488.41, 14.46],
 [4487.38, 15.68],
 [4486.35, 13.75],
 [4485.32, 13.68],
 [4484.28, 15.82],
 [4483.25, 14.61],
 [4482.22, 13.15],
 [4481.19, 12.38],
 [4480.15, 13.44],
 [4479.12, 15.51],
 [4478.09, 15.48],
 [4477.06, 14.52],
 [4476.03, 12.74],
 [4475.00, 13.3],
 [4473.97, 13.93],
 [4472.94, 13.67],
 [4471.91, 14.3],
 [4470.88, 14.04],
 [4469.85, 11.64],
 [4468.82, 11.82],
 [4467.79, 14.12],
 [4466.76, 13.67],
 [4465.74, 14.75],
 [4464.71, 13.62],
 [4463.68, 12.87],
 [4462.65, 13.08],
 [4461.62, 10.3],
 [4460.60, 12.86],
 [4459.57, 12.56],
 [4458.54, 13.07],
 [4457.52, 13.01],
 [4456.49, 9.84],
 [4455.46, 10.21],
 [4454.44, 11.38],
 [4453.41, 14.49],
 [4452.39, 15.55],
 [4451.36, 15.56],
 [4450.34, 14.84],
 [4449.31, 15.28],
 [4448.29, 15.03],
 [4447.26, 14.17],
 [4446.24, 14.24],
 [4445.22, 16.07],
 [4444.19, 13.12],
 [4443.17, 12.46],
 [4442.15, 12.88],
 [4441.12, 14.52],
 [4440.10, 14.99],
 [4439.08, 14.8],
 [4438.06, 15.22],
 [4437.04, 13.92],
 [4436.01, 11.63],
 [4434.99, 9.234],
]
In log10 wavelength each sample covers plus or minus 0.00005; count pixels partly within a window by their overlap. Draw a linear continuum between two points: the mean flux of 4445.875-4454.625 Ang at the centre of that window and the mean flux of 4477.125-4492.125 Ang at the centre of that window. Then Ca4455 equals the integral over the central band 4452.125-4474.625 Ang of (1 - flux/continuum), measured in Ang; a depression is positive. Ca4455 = 2.38 Ang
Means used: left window 14.6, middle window 12.9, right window 14.2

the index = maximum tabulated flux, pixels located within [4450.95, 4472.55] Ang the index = 15.56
